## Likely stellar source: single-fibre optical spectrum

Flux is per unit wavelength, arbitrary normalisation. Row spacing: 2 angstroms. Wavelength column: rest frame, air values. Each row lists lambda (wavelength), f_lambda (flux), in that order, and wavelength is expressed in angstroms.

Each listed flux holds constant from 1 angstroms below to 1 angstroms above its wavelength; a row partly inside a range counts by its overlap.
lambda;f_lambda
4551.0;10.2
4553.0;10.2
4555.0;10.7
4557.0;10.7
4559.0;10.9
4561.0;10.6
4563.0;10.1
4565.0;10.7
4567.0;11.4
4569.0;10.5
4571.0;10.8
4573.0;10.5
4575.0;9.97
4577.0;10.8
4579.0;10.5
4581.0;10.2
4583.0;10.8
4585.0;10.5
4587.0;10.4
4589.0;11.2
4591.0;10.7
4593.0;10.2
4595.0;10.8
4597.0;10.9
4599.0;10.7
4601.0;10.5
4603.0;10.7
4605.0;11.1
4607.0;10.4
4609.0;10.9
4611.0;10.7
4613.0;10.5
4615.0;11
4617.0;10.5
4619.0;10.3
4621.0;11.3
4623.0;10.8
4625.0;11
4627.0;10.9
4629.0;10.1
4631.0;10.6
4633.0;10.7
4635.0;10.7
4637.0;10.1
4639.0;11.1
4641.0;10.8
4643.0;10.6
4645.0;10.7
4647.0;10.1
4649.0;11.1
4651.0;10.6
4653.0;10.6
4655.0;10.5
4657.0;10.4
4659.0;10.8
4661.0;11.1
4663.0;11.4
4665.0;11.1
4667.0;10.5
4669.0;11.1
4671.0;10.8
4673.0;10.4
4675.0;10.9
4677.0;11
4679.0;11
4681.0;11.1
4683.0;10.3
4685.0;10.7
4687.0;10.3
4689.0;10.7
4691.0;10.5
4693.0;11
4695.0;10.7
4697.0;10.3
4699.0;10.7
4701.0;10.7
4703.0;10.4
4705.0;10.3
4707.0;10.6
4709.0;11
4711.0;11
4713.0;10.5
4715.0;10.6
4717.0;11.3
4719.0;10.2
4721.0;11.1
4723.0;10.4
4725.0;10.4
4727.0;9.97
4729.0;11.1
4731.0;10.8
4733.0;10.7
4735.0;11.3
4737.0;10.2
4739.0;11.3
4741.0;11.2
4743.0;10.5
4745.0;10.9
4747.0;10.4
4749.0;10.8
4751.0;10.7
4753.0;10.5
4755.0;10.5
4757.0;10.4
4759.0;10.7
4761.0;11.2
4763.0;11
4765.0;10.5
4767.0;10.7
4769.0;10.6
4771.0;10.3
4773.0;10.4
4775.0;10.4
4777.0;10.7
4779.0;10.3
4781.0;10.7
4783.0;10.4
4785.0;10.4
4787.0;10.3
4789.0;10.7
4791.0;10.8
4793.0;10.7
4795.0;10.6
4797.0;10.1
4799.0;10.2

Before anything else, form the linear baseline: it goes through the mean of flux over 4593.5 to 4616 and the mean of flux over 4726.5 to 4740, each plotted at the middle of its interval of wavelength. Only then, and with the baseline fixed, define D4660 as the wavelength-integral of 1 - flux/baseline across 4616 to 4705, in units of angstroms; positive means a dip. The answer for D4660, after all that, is 0.5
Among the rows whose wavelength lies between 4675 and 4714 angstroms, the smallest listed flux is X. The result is 10.3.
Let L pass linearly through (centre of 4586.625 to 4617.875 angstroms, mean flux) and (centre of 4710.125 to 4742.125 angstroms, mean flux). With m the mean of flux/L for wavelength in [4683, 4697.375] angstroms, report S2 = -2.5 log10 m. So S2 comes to 0.01 mag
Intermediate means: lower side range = 10.7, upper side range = 10.8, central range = 10.6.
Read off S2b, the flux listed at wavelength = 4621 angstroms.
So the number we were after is 11.3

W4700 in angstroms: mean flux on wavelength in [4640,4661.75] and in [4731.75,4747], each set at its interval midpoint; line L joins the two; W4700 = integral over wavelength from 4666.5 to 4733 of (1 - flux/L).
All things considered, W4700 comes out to 0.5 angstroms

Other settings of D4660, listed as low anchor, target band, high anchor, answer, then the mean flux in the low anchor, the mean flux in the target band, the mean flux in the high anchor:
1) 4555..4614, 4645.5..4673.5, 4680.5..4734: -0.3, 10.6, 10.8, 10.6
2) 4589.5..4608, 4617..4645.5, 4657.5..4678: 0.3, 10.7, 10.7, 10.9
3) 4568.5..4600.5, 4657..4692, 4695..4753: -0.5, 10.6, 10.8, 10.7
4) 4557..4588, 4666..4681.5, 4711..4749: -0.2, 10.6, 10.8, 10.7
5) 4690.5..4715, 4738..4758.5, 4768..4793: -0.3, 10.6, 10.7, 10.5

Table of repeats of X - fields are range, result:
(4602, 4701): 10.1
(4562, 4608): 9.97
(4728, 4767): 10.2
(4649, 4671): 10.4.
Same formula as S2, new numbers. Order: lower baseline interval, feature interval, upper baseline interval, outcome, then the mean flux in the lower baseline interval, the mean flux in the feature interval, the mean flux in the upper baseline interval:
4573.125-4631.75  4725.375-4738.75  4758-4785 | -0.01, 10.7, 10.7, 10.6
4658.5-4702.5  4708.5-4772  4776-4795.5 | -0.01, 10.8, 10.7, 10.6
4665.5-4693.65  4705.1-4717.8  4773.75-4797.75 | -0.01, 10.7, 10.8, 10.5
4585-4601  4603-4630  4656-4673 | 0.00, 10.7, 10.7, 10.9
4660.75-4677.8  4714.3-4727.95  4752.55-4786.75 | 0.02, 10.9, 10.6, 10.6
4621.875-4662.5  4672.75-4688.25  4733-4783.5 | -0.01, 10.7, 10.7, 10.7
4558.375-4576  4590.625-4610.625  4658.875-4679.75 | 0.00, 10.6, 10.7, 10.9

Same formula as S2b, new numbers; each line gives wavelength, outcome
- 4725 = 10.4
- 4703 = 10.4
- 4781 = 10.7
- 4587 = 10.4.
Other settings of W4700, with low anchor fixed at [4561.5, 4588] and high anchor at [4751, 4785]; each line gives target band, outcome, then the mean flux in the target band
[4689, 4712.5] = -0.2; 10.7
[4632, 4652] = -0.2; 10.7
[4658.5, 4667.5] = -0.4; 11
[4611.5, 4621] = -0.1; 10.7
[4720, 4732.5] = -0.1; 10.6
